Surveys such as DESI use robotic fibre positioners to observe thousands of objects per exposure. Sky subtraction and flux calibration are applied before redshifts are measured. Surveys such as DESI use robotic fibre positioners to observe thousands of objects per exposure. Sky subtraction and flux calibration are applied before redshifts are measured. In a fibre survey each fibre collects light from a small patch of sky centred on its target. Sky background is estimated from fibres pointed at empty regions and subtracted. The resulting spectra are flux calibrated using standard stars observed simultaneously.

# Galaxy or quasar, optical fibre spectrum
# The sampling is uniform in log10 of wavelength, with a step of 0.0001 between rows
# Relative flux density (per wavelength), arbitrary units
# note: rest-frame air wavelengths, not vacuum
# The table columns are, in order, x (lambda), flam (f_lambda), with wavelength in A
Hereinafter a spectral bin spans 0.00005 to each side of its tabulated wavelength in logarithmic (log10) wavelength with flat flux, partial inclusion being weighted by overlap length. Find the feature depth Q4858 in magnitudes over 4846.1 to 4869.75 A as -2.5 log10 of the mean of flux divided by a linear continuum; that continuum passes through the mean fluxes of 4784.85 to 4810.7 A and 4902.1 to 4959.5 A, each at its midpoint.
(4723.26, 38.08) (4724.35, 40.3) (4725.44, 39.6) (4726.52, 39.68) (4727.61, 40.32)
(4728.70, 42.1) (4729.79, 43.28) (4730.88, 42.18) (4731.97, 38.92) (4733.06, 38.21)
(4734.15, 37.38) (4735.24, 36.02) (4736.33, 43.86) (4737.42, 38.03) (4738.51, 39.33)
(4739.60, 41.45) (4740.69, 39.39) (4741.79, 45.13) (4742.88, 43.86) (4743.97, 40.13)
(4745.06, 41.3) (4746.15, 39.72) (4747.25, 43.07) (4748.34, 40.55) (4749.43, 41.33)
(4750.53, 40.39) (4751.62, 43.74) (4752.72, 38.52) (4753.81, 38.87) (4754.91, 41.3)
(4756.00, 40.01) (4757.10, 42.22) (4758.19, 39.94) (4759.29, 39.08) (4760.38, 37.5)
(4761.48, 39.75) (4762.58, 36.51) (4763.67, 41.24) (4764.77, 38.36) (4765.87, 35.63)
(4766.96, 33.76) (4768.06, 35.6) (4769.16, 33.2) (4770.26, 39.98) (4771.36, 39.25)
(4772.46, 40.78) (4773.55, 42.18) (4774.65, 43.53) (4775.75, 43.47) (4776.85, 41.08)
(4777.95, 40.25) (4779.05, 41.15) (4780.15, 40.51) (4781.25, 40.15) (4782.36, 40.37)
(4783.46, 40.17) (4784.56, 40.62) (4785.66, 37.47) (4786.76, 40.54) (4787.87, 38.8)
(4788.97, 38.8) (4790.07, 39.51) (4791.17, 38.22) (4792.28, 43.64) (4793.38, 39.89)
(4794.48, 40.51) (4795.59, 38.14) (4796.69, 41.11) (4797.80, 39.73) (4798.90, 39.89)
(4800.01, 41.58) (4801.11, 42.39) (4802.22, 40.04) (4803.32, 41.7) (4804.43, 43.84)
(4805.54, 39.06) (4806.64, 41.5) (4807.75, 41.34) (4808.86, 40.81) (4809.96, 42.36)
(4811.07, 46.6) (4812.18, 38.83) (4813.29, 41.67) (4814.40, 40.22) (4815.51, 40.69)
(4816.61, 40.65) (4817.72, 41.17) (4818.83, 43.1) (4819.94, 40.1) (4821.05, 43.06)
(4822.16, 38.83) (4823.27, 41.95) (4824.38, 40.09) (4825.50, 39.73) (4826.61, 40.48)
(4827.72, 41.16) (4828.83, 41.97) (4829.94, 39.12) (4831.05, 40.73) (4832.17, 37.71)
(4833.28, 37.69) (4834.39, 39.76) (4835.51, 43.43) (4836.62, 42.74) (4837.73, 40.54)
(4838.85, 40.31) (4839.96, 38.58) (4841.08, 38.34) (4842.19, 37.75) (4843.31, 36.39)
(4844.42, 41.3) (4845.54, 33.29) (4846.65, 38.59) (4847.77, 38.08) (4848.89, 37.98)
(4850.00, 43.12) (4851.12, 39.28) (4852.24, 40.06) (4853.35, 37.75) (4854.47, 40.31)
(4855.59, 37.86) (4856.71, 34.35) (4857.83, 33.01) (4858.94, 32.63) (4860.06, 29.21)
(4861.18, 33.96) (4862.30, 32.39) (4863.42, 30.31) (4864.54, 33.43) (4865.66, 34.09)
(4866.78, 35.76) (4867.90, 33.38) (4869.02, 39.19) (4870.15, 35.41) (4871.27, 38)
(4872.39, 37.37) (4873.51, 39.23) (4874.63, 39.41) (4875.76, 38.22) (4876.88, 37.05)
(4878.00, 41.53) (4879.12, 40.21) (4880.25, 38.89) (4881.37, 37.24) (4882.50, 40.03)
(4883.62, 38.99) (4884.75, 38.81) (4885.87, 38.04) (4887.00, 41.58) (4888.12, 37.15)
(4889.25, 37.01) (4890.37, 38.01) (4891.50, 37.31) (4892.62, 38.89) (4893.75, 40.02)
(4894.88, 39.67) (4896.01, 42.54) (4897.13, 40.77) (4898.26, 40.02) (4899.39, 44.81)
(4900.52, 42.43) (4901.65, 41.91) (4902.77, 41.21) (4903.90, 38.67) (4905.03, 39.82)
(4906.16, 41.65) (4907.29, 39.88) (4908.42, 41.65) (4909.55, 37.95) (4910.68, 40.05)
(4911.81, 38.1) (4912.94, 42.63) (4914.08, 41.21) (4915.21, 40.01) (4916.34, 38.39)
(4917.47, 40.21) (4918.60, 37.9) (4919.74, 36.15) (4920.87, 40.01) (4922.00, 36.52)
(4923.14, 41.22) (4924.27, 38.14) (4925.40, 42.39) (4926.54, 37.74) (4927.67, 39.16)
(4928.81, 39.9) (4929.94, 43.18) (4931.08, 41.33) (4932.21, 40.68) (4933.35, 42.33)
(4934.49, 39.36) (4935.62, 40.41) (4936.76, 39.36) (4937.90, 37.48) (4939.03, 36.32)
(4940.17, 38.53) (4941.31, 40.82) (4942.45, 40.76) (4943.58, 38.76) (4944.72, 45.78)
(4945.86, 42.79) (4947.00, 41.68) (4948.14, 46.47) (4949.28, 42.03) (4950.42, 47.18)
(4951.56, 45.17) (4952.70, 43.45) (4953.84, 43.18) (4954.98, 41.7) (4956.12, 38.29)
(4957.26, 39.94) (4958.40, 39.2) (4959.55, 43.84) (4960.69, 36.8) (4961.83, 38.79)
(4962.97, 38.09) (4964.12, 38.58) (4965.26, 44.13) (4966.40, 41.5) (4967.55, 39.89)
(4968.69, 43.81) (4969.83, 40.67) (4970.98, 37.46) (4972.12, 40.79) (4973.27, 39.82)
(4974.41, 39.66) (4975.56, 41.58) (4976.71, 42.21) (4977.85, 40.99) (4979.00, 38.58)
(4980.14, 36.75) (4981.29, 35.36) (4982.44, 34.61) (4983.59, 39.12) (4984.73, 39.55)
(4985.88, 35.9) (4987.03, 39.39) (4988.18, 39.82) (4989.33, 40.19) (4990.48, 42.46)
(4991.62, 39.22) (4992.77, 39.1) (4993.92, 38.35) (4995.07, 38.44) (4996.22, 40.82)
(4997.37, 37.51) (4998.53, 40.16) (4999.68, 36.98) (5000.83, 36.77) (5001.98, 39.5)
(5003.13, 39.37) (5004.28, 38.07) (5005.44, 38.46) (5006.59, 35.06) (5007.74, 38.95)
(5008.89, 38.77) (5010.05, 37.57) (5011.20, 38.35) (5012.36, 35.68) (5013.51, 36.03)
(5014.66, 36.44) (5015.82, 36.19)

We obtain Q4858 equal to 0.131 mag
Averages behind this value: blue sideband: 40.5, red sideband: 40.6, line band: 35.9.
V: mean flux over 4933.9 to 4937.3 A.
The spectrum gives 39.7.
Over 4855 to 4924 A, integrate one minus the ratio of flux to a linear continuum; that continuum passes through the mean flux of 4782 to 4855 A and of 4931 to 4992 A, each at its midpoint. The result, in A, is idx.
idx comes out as 3.5 A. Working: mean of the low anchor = 40.2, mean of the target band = 38.3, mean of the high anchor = 40.4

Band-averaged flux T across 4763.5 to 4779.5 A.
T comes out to 39.2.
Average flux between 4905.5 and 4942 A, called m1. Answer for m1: 39.7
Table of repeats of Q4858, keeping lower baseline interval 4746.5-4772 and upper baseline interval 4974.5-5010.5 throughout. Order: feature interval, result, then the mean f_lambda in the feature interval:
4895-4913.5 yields -0.055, 40.9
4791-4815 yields -0.055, 41.1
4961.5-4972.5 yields -0.046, 40.4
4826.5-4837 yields -0.040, 40.5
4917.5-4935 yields -0.025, 39.7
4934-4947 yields -0.036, 40.1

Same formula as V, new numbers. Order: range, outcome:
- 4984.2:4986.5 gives 37.7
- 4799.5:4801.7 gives 42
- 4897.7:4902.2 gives 42.2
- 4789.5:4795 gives 40.4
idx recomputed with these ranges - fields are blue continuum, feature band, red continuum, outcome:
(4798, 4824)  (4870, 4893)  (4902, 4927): 0.9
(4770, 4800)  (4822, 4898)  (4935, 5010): 3.8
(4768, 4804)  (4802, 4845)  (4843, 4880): -2.4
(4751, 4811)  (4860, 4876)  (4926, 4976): 2.0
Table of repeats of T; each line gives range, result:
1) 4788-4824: 40.9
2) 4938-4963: 41.4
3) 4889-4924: 39.9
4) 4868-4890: 38.5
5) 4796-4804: 40.9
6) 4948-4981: 40.9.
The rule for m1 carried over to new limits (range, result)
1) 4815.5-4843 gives 40.3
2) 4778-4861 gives 39.8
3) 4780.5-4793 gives 39.8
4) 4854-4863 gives 34.1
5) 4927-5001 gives 40.2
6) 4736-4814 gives 40.3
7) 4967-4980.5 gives 40.3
